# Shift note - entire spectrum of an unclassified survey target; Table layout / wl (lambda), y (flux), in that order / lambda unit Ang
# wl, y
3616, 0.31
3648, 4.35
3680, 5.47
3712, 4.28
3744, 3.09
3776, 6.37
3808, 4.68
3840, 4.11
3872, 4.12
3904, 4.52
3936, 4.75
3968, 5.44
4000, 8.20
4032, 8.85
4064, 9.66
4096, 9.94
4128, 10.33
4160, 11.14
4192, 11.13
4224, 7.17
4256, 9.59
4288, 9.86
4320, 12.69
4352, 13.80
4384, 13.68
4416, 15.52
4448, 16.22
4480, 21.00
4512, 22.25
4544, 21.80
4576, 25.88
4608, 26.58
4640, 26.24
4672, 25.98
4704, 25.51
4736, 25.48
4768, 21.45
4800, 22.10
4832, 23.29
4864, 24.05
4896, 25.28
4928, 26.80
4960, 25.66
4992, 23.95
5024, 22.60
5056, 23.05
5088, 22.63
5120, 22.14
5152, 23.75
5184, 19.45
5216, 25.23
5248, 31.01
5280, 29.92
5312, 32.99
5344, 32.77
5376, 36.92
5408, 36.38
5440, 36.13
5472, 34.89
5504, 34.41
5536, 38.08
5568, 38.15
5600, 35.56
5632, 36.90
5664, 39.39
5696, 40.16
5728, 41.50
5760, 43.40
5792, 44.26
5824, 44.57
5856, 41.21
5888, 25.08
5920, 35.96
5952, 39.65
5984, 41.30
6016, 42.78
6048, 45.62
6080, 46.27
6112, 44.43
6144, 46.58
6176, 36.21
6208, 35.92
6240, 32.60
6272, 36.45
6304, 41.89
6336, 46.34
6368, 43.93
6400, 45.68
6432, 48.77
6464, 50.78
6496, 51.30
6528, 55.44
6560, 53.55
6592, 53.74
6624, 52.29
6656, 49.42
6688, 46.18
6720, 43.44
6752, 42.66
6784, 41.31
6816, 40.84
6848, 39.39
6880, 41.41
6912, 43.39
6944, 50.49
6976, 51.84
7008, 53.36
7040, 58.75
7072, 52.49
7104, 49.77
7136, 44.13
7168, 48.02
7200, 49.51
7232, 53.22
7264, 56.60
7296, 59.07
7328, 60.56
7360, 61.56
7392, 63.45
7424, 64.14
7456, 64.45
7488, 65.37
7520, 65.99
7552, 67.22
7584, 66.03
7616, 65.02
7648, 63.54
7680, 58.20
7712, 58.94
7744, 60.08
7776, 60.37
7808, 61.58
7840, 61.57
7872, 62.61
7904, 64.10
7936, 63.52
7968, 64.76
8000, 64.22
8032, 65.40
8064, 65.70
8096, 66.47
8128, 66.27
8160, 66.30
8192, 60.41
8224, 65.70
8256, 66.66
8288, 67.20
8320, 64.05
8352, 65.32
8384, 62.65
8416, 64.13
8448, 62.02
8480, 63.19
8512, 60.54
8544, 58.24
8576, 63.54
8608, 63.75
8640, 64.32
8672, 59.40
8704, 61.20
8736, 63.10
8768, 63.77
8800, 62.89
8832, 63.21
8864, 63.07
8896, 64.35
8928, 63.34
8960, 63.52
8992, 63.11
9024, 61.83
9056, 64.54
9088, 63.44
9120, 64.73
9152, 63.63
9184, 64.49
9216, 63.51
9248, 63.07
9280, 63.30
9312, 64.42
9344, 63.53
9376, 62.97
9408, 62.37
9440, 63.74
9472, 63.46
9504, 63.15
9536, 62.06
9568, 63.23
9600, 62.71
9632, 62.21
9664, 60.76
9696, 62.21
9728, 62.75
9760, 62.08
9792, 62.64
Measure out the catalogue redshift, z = 0.00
